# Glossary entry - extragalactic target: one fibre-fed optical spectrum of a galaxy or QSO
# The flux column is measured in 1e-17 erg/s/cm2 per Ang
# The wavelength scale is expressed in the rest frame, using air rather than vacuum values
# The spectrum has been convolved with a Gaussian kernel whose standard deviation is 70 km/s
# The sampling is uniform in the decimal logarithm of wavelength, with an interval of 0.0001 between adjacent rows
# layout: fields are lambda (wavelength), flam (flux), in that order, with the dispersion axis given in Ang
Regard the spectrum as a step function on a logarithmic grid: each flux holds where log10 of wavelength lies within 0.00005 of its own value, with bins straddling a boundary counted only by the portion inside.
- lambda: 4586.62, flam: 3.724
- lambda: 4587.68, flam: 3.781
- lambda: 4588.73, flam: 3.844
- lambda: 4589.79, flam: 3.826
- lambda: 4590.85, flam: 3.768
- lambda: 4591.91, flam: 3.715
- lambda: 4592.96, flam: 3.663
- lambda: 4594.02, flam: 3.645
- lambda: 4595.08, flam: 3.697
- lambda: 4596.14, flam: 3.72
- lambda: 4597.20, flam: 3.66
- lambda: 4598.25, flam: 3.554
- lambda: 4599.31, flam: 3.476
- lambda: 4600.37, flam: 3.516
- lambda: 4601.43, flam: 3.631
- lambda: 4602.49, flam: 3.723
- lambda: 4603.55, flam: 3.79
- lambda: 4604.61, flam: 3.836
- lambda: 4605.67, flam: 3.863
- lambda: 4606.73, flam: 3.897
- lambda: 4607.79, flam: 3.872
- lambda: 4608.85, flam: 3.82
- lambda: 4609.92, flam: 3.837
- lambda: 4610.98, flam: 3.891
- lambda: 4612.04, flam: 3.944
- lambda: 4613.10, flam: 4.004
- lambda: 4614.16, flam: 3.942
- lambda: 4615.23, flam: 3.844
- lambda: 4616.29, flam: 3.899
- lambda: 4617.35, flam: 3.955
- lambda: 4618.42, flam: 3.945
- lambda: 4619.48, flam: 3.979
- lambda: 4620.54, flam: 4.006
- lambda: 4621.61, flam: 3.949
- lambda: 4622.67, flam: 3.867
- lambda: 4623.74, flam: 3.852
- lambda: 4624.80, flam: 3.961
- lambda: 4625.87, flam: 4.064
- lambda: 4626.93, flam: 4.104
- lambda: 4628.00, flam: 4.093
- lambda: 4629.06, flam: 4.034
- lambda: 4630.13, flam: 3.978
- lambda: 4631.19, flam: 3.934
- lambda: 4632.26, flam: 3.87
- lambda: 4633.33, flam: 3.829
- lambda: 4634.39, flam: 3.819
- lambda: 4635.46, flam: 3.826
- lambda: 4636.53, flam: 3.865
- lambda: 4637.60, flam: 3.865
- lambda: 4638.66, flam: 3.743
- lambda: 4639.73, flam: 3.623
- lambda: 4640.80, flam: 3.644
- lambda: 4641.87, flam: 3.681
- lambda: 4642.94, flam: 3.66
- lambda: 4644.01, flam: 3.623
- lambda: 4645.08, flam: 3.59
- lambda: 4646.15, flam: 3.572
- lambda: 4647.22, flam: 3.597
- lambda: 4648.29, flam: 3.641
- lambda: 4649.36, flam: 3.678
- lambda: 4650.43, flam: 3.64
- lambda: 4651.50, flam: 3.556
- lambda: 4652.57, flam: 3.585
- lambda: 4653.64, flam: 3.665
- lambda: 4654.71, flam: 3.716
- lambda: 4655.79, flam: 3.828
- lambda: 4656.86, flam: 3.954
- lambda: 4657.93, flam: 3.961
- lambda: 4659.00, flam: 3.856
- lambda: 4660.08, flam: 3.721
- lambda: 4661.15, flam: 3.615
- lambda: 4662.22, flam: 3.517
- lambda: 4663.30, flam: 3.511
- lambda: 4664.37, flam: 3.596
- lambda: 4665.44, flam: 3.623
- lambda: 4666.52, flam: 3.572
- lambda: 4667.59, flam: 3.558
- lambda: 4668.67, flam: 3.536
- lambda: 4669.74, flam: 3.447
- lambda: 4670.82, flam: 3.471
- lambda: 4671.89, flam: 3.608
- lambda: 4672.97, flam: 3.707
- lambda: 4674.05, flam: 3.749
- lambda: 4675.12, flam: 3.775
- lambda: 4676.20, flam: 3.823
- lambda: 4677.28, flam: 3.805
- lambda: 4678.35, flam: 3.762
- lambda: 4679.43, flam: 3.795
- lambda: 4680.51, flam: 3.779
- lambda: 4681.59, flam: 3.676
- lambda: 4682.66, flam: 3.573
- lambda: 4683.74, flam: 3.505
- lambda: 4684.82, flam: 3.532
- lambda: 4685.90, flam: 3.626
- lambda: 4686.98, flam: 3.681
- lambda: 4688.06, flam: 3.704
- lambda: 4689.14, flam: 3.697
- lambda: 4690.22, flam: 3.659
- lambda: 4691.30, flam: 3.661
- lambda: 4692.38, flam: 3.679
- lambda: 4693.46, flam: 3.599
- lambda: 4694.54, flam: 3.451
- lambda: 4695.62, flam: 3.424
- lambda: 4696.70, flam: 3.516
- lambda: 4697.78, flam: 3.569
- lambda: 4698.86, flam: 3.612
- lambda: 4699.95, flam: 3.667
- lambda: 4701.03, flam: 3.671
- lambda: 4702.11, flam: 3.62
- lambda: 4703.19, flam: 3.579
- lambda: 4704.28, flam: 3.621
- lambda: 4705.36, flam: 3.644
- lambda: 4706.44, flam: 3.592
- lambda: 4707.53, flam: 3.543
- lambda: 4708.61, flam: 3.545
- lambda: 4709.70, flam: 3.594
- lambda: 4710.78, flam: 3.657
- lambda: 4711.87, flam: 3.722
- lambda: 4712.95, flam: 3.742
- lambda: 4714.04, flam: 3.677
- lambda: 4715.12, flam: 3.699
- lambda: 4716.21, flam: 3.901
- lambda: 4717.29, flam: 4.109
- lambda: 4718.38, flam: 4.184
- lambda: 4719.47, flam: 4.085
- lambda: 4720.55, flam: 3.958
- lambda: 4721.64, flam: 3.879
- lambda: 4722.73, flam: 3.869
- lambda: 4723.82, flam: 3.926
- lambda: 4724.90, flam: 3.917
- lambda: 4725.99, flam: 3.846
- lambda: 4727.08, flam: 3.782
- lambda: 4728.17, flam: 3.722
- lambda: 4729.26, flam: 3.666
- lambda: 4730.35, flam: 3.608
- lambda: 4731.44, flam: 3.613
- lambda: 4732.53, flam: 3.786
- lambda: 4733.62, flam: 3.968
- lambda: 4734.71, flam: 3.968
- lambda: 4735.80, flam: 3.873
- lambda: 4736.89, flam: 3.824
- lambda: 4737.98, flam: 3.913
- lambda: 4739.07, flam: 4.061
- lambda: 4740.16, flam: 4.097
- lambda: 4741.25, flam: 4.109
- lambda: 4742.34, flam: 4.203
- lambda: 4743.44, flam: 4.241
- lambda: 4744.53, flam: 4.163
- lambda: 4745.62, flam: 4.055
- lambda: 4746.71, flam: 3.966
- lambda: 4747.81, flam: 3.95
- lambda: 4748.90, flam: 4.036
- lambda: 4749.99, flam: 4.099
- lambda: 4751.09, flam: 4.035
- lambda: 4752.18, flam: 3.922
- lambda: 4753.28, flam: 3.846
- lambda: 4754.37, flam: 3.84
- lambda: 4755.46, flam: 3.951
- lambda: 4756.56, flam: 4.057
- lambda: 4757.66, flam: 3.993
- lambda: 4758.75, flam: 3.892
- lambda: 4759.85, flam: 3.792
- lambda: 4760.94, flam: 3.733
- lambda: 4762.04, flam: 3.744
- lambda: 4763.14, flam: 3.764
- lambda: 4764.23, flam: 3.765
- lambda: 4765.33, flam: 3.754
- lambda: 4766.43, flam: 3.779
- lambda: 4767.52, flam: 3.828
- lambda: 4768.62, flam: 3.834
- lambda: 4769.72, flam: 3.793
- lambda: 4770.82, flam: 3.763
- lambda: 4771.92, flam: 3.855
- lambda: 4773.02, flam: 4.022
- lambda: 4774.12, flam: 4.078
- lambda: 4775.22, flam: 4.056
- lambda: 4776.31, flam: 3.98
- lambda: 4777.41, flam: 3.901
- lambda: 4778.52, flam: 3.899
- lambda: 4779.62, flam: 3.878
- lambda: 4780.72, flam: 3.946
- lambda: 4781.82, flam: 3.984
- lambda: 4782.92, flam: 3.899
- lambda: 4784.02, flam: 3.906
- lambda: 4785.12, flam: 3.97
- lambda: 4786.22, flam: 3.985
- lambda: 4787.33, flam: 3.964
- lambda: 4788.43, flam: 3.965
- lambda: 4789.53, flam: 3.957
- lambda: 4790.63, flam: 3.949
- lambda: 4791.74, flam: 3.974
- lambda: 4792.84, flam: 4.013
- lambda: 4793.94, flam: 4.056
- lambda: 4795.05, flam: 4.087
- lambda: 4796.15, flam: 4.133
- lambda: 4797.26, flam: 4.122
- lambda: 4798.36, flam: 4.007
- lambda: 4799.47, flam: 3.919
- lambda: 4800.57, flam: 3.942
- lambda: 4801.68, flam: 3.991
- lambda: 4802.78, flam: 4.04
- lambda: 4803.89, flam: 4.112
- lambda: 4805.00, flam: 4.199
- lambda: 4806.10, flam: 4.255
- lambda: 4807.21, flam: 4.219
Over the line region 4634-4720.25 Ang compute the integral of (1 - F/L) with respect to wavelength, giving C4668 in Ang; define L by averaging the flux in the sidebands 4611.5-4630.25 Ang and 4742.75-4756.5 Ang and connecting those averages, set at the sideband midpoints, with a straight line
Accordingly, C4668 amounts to 6.7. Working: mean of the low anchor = 3.97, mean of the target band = 3.68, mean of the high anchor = 4.01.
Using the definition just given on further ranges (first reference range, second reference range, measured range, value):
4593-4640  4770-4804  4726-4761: 0.1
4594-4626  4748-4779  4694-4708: 1.0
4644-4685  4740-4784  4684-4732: 1.0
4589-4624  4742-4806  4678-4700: 1.5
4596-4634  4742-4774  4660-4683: 1.4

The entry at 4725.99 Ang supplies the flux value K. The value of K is 3.846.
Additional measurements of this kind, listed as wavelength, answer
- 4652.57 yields 3.585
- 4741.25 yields 4.109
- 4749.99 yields 4.099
